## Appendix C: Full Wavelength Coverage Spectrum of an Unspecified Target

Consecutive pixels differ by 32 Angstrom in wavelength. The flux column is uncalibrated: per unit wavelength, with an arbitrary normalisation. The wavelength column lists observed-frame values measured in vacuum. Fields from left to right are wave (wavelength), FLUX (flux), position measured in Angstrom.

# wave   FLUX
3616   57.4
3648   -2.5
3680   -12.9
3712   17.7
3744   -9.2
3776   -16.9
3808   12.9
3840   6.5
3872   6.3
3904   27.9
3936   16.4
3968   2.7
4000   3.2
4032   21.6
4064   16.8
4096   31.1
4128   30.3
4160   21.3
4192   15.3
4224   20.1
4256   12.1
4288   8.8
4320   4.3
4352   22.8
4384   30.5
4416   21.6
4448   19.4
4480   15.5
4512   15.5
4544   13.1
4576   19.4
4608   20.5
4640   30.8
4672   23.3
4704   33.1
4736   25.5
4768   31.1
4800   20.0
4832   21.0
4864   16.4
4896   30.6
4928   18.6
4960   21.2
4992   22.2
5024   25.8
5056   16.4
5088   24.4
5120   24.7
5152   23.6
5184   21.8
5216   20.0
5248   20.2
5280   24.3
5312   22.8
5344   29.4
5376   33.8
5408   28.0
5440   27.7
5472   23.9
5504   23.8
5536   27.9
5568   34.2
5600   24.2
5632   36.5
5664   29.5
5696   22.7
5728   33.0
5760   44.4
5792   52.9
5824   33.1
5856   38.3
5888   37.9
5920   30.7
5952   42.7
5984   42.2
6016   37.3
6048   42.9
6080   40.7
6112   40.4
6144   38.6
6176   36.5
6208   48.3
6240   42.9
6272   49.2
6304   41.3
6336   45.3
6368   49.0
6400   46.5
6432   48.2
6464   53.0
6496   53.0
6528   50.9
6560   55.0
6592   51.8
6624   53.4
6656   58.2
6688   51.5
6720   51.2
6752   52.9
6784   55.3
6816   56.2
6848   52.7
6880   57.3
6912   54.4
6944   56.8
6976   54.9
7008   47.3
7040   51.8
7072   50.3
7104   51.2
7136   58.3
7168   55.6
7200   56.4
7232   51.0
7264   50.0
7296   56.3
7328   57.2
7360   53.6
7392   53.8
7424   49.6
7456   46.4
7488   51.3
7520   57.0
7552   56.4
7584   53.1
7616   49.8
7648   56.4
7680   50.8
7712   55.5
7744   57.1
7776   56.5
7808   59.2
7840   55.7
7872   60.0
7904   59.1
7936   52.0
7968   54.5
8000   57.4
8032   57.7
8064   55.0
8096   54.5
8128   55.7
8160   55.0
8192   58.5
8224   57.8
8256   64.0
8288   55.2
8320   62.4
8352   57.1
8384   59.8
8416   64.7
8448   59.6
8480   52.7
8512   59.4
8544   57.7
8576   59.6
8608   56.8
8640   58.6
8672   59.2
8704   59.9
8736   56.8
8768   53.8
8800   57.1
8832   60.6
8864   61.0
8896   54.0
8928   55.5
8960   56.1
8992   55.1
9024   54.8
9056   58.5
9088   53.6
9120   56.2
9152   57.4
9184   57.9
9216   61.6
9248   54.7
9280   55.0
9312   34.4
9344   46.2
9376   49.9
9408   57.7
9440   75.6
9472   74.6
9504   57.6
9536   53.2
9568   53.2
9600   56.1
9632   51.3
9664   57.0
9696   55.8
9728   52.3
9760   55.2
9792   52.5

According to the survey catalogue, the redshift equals 0.44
